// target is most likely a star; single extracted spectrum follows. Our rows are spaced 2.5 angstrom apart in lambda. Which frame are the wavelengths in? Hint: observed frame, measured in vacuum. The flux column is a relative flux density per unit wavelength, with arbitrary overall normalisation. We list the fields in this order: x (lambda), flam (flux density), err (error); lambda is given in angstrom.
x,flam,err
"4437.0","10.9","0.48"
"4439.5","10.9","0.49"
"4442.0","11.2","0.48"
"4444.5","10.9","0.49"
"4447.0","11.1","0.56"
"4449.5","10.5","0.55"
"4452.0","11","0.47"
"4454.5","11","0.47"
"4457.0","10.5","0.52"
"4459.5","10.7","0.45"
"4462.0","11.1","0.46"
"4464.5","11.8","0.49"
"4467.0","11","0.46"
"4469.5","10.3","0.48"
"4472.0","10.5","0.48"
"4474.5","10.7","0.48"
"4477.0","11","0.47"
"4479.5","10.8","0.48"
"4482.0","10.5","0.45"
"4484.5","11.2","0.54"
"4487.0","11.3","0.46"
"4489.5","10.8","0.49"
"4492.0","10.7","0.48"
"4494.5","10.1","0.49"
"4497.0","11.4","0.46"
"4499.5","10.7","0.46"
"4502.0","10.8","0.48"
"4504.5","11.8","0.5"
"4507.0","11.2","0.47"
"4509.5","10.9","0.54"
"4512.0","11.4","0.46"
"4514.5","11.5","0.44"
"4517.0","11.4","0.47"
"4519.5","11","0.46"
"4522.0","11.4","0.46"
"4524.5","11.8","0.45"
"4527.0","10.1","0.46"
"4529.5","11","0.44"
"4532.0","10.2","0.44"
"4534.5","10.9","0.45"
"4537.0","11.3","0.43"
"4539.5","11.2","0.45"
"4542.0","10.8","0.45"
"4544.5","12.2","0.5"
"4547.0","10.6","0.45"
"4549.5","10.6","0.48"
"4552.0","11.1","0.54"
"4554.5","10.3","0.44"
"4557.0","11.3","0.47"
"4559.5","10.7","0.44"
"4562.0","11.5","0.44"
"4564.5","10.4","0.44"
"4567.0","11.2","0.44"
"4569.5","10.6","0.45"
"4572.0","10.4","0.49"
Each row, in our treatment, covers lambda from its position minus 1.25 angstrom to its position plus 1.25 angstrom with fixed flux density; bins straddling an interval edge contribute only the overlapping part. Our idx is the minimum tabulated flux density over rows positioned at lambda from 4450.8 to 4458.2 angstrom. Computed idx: 10.5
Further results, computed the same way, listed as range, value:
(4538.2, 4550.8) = 10.6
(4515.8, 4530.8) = 10.1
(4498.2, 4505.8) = 10.7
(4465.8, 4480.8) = 10.3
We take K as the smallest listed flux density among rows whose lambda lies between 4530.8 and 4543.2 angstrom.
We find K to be 10.2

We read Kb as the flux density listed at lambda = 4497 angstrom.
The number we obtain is 11.4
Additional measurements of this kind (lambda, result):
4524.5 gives 11.8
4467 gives 11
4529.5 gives 11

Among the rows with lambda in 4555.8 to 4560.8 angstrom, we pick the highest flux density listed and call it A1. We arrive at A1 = 11.3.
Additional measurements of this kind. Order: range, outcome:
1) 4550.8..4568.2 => 11.5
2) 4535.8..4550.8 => 12.2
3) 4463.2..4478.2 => 11.8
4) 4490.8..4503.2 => 11.4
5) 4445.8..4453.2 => 11.1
